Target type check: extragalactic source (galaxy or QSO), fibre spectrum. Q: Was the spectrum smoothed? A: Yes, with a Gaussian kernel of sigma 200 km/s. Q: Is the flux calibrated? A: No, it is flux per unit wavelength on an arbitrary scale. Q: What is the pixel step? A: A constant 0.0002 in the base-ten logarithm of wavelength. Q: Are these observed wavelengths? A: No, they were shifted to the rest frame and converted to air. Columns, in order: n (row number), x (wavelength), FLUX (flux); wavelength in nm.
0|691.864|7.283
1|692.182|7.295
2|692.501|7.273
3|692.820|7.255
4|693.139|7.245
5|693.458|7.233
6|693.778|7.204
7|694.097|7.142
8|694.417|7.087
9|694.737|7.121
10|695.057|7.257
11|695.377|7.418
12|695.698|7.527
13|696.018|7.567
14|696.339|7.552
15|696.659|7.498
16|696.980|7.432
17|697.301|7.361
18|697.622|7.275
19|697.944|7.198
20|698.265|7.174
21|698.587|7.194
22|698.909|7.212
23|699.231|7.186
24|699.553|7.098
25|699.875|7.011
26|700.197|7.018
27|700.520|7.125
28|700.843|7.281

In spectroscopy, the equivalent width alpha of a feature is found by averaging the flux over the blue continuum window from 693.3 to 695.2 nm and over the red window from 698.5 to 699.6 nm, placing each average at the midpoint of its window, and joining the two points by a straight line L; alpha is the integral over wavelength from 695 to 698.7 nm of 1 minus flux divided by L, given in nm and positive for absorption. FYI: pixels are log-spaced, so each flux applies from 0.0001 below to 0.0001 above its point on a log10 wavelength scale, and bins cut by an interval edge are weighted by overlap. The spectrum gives -0.10 nm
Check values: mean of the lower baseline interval 7.17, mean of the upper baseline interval 7.18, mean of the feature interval 7.38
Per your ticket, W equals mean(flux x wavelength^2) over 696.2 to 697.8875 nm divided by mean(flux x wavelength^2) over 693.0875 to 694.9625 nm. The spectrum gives 1.04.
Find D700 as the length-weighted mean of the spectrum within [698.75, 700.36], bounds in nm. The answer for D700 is 7.11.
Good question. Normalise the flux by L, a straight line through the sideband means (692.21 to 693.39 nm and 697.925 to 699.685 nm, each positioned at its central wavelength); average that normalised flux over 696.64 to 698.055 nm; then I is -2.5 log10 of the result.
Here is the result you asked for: -0.02 mag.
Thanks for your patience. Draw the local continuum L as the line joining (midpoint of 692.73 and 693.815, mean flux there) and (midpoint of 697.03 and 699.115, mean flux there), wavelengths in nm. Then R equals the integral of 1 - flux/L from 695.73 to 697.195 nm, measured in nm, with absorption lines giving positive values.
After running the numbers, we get -0.05 nm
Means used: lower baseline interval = 7.24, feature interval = 7.51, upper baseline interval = 7.24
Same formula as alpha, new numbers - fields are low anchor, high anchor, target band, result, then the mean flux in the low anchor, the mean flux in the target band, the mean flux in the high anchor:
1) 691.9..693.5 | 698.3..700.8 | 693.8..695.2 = 0.01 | 7.27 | 7.16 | 7.13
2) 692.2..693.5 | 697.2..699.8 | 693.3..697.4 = -0.06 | 7.26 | 7.34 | 7.2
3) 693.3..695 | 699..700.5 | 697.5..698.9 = -0.02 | 7.16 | 7.2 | 7.09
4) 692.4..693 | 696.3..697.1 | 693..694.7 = 0.04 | 7.26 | 7.18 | 7.49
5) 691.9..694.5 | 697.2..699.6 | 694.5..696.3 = -0.04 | 7.23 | 7.37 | 7.21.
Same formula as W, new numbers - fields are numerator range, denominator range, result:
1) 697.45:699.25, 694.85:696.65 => 0.97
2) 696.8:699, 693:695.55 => 1.02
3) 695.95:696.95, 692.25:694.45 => 1.05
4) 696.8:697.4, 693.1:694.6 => 1.04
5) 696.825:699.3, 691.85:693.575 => 1.01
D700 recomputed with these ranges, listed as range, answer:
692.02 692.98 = 7.28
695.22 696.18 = 7.5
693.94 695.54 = 7.2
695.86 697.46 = 7.48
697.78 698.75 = 7.18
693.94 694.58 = 7.11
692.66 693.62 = 7.24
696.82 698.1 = 7.31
